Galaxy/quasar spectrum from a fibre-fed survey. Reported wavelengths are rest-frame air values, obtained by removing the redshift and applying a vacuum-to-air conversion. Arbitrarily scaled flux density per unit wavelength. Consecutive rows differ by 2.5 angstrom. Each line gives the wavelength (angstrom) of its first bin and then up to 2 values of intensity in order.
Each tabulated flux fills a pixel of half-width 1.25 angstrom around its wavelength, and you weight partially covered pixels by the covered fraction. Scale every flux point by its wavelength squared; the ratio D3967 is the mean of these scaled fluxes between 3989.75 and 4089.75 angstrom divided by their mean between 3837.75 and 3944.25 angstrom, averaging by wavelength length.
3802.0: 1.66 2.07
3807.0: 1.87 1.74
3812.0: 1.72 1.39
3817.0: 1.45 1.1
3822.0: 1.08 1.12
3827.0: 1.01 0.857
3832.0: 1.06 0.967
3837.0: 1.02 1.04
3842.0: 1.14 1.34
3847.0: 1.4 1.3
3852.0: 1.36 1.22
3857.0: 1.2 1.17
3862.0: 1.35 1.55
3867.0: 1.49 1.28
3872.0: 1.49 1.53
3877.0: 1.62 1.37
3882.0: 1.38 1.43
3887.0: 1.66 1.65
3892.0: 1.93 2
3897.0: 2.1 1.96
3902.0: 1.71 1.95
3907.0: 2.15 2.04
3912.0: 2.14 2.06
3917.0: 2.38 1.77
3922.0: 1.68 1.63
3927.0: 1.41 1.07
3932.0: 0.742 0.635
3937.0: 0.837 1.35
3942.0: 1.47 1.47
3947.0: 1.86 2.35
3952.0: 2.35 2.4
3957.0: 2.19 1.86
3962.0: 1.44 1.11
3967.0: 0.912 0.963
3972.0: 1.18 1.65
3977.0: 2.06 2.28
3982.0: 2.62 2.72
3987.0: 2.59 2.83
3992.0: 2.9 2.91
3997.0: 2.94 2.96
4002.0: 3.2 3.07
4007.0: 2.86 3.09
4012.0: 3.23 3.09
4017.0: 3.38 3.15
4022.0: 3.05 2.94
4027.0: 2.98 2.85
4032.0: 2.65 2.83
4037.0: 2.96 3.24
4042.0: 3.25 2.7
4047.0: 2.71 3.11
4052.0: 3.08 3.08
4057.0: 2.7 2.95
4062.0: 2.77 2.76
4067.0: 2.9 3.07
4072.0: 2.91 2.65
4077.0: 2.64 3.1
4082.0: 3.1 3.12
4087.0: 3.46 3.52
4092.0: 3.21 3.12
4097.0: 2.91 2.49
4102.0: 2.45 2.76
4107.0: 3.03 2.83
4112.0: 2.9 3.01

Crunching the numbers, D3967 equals 2.12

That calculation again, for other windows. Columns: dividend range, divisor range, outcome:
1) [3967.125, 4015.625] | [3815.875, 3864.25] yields 2.34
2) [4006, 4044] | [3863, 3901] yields 2.00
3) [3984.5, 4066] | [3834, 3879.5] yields 2.46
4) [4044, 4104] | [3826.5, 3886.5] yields 2.56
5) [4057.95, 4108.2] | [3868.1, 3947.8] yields 1.99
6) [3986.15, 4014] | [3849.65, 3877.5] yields 2.31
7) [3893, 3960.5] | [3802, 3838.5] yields 1.40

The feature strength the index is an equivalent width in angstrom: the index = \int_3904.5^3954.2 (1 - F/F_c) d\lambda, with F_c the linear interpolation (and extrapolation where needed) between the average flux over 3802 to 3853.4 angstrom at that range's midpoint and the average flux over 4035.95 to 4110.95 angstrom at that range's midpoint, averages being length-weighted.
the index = 7.6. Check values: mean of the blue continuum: 1.31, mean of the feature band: 1.67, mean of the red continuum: 2.95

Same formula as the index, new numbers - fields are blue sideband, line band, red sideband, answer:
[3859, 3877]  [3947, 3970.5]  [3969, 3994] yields 3.6 angstrom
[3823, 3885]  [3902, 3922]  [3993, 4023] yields -0.8 angstrom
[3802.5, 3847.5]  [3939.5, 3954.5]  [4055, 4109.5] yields 1.3 angstrom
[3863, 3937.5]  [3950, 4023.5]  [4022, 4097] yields -1.8 angstrom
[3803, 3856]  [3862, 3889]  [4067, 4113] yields 1.9 angstrom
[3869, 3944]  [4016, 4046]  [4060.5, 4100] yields -4.5 angstrom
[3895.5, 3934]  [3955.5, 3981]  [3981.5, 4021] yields 9.4 angstrom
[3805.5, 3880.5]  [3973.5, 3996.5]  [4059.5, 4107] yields -2.5 angstrom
